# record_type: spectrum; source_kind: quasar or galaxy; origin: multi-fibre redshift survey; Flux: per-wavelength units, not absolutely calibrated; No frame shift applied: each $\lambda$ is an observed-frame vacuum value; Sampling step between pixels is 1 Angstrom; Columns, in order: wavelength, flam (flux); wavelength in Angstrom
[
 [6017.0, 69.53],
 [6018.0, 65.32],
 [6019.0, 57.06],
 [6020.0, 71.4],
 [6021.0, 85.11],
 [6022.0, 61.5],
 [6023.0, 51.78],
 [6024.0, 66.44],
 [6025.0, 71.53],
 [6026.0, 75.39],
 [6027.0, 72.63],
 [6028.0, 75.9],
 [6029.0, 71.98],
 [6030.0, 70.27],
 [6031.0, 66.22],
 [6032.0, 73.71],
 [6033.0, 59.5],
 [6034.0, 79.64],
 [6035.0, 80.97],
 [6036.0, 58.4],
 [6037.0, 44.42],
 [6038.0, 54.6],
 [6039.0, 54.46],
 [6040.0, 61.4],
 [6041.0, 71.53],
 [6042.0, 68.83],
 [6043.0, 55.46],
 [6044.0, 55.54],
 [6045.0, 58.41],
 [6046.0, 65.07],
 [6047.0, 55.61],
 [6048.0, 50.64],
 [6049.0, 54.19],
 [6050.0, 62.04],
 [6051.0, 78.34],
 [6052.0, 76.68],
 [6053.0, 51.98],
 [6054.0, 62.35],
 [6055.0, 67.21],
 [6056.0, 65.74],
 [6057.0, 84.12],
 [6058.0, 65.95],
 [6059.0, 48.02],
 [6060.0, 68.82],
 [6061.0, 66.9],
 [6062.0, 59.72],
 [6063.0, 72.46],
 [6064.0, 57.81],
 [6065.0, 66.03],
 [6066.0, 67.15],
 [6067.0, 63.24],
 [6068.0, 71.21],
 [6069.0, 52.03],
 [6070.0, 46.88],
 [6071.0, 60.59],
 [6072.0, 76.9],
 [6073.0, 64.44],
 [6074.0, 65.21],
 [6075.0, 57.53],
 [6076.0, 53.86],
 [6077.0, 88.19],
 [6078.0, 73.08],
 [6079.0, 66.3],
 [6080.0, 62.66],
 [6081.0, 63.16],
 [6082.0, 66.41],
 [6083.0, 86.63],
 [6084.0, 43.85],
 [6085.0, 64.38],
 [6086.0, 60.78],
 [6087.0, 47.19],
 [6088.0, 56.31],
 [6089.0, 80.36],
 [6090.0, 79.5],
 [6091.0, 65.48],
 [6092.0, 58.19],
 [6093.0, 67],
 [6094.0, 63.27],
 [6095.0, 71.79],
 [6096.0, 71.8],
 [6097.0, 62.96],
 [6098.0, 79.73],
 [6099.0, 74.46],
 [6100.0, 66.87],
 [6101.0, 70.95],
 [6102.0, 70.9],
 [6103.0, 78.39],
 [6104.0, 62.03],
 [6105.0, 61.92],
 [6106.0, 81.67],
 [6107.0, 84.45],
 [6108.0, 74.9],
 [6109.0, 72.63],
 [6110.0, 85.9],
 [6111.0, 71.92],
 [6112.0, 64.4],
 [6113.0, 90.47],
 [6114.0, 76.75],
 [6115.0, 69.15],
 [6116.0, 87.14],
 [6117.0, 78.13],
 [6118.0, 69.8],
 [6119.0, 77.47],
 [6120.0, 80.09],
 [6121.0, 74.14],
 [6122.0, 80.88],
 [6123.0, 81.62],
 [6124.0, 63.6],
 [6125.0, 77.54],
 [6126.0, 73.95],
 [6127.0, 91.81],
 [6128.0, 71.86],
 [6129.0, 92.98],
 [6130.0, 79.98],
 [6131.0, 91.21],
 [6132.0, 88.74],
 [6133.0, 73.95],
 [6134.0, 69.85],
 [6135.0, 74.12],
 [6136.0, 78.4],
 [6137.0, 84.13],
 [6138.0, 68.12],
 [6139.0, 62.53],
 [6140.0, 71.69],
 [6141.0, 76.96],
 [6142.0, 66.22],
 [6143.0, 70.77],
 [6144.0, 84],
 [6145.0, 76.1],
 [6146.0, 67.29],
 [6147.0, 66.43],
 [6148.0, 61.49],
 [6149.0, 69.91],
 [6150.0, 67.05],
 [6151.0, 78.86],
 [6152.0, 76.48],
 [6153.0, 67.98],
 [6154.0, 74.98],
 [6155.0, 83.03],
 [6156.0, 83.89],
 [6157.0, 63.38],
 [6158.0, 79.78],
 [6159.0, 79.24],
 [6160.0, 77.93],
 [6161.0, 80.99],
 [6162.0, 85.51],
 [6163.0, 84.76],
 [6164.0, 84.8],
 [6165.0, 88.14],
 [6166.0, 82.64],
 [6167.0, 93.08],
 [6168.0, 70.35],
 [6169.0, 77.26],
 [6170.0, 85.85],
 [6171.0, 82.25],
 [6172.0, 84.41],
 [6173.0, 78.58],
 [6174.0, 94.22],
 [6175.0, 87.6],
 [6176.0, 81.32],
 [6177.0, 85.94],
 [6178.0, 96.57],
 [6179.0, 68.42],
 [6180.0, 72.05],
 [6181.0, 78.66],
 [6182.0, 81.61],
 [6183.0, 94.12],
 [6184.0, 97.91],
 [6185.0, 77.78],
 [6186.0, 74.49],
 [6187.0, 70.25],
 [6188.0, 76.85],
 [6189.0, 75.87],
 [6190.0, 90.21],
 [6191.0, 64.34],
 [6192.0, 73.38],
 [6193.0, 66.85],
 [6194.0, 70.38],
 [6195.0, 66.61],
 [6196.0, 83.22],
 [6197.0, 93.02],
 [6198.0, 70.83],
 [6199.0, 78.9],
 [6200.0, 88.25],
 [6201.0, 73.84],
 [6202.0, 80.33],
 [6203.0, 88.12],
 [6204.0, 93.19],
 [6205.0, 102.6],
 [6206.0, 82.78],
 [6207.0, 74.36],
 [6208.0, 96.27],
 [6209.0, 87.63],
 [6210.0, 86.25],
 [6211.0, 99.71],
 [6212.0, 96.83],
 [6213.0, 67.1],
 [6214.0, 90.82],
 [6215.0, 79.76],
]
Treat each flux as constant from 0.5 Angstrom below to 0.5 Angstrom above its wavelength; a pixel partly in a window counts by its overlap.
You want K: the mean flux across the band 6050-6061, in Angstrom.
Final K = 66.7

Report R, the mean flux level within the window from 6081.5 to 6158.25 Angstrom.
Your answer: 73.2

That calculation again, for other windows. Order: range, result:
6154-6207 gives 81.2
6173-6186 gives 84.1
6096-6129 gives 75.5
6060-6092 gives 64.7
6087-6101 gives 68.3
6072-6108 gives 68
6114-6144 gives 76.9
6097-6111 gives 73.7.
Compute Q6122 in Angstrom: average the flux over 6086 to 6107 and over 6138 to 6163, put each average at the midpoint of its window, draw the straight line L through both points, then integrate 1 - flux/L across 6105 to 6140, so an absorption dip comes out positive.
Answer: -3.1 Angstrom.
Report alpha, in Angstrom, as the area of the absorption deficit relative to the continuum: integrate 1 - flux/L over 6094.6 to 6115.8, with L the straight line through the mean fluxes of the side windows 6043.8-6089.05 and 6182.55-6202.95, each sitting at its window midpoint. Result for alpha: -1.7 Angstrom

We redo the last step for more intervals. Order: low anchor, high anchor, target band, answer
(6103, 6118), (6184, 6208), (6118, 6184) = -0.8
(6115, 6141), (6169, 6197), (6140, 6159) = 1.3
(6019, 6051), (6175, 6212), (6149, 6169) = -0.1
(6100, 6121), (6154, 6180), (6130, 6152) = 1.4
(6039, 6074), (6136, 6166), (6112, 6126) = -1.1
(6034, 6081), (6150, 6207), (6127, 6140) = -0.7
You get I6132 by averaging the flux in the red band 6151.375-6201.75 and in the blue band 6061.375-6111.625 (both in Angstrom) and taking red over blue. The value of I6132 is 1.2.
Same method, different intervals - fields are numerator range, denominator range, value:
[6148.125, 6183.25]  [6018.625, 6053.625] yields 1.24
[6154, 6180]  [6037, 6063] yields 1.32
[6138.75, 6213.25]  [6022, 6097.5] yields 1.23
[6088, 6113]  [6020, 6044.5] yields 1.08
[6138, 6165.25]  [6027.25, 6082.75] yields 1.16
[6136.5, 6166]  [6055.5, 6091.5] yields 1.16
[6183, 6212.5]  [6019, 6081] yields 1.27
